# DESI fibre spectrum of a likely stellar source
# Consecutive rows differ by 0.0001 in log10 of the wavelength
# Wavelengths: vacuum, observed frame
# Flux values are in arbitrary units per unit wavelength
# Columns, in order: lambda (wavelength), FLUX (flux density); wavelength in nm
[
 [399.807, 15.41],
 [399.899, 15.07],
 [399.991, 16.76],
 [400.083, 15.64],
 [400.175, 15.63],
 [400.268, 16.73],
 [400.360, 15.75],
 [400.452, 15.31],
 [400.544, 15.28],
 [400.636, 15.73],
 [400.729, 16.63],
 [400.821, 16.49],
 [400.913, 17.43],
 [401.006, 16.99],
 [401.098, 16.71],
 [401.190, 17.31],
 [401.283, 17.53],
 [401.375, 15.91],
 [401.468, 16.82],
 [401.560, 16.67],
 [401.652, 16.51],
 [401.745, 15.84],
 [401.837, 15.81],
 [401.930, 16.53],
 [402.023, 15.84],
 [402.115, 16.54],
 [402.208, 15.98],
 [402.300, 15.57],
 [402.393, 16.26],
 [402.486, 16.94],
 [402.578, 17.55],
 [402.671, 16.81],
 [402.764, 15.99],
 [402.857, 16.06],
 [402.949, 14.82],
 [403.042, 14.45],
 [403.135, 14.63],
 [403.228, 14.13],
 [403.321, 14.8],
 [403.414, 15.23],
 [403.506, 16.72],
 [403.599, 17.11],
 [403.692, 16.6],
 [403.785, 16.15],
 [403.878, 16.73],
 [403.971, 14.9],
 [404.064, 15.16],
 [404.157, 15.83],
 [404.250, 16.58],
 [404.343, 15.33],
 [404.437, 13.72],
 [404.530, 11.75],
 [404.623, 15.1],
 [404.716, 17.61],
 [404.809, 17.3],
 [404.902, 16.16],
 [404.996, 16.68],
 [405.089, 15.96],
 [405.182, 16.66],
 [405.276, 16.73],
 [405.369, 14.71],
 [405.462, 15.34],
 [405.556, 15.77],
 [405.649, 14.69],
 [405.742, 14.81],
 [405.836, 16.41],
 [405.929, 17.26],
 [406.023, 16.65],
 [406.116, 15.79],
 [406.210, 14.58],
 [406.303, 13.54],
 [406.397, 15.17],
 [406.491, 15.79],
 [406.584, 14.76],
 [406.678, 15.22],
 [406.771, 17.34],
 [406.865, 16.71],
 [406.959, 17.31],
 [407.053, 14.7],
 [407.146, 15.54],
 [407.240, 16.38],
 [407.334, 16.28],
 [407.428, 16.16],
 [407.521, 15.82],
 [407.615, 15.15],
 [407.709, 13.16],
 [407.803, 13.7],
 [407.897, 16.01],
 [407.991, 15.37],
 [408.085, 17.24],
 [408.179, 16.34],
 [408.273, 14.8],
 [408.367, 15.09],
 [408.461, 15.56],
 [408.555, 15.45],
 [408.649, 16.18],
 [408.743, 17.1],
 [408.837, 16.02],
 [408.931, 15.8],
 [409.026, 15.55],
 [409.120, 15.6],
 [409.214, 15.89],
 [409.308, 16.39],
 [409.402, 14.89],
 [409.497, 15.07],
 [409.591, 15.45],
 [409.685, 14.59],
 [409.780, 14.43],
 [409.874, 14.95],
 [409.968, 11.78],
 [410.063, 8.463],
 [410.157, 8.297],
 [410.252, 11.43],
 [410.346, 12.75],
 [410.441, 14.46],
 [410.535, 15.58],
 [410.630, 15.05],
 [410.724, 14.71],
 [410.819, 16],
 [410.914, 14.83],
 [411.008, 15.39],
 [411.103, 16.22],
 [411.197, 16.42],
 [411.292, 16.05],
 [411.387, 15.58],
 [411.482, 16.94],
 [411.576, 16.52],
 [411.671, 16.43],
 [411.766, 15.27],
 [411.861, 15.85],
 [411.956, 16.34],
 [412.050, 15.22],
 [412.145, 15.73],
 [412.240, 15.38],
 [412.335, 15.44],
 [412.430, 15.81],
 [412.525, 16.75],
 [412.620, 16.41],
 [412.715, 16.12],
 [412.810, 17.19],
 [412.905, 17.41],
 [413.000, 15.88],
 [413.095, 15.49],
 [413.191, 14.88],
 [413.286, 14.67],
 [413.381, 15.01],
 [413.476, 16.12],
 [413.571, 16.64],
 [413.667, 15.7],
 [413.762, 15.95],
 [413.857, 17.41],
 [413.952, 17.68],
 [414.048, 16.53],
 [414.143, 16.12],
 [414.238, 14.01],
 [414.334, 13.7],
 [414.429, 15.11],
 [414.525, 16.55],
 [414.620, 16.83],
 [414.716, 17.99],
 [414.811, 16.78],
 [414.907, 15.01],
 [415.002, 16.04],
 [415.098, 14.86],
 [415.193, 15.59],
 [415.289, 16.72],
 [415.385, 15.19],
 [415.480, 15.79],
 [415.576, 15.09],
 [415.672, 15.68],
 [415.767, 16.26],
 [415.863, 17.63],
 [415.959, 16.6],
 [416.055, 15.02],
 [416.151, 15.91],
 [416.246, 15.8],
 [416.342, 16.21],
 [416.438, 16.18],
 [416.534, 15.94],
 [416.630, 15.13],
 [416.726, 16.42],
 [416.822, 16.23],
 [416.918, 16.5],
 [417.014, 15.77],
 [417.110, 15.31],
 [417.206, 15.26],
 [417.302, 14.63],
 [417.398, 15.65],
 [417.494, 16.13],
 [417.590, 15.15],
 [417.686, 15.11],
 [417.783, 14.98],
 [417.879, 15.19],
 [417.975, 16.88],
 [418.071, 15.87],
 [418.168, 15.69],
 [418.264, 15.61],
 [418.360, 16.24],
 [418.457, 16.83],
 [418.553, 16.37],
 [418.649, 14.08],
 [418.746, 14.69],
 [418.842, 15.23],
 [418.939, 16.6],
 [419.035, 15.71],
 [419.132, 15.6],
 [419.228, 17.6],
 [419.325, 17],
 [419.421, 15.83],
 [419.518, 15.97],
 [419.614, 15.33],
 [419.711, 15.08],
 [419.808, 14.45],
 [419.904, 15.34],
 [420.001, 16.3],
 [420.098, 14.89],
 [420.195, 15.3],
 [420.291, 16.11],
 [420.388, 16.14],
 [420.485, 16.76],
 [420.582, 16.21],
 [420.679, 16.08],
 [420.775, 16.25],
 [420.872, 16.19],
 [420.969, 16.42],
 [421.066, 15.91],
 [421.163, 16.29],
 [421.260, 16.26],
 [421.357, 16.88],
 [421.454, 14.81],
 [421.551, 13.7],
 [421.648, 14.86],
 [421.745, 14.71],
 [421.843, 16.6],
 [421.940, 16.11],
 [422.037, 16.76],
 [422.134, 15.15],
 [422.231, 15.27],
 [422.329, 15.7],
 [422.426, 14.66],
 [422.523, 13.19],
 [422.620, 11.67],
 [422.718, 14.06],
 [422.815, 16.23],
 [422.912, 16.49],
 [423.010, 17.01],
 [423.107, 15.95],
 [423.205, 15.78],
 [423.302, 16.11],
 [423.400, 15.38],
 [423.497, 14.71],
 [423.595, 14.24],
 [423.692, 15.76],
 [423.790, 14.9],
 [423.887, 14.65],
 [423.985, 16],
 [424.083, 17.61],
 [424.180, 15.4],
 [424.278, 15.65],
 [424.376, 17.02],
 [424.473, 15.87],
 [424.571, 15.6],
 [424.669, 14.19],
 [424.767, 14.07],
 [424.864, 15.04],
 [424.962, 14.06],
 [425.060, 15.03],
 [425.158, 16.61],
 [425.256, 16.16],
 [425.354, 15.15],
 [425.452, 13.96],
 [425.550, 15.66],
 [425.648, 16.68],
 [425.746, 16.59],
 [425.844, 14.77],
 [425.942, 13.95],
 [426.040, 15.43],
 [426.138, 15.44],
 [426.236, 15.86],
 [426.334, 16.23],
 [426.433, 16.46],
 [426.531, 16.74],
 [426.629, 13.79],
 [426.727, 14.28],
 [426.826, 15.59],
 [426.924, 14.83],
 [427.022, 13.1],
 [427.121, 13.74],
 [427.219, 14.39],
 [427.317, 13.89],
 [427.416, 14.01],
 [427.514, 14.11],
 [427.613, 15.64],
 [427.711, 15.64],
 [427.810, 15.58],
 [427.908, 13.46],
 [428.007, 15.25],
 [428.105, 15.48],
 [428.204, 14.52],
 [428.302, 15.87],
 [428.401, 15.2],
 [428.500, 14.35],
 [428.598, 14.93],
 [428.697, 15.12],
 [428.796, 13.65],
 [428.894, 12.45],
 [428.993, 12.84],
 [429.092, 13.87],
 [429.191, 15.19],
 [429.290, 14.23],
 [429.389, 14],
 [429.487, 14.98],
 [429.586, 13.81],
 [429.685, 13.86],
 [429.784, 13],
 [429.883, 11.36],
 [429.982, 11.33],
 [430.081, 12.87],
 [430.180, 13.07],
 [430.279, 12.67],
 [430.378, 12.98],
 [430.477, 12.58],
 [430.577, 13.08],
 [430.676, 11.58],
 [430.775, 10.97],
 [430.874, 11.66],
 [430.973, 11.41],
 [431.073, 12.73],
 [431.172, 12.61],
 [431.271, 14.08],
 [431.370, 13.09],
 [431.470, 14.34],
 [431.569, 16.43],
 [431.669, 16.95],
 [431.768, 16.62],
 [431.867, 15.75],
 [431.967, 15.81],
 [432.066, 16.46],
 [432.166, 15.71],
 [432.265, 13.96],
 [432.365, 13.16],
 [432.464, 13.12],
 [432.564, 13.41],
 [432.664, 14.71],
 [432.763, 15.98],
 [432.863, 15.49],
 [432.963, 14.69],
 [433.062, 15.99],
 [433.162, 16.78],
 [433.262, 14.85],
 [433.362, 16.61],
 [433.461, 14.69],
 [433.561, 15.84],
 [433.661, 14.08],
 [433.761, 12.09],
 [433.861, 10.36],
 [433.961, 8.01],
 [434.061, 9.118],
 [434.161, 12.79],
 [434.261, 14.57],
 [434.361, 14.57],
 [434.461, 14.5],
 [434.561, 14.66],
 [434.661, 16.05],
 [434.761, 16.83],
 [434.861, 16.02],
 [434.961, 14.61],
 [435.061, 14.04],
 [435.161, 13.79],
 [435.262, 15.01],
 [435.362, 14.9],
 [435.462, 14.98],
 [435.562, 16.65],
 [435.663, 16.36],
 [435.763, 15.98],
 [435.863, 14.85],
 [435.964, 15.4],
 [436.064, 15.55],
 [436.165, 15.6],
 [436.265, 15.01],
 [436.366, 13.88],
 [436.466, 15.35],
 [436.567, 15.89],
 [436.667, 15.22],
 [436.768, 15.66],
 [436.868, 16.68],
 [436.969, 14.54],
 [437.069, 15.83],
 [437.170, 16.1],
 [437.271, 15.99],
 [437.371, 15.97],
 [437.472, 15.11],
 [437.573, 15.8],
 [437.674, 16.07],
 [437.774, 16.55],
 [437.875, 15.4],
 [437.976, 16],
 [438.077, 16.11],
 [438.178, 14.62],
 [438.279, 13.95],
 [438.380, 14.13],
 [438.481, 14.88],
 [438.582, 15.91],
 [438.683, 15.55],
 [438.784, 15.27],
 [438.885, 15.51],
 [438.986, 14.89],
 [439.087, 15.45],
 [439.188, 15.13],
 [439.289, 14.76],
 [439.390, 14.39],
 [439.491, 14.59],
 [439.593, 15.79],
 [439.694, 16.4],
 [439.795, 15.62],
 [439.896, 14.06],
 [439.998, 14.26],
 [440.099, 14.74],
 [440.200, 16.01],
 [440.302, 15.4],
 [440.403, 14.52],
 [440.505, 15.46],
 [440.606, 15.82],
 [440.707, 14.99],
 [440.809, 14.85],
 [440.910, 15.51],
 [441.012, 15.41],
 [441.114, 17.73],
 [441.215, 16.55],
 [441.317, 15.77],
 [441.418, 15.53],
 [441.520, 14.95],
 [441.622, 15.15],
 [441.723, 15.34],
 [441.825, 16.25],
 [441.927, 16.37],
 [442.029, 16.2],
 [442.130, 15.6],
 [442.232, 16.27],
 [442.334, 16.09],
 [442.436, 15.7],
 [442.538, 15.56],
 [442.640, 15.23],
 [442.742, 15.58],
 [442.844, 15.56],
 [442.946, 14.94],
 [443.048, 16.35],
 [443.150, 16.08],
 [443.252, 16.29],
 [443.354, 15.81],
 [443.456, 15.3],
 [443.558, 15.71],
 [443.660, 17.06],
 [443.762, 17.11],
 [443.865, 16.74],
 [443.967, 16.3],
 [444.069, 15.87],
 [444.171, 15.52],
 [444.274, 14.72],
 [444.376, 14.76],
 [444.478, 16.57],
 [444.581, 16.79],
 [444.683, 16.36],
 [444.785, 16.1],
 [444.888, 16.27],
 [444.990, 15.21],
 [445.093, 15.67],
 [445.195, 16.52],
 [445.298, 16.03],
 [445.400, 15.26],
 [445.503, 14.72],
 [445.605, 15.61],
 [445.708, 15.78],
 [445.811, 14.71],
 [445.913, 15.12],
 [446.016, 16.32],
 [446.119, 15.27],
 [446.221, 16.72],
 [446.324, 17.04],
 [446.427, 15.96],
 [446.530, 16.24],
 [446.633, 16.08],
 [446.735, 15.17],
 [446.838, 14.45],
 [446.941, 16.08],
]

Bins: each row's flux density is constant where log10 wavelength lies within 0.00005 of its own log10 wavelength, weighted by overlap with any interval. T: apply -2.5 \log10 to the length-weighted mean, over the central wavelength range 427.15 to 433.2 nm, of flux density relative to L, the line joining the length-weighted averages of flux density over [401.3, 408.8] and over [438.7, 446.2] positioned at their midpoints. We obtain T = 0.11 mag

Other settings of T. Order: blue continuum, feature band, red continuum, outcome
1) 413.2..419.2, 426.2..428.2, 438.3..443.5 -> 0.056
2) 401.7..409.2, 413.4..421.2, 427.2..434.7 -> -0.067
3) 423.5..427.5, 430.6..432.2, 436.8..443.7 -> 0.091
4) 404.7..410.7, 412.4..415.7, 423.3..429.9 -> -0.058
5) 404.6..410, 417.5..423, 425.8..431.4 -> -0.071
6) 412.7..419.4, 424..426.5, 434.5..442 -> 0.010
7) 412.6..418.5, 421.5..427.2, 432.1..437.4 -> 0.008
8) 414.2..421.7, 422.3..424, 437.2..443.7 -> 0.043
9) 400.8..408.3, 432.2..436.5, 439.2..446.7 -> 0.087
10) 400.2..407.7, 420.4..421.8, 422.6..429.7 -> -0.041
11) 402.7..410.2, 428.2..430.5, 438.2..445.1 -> 0.135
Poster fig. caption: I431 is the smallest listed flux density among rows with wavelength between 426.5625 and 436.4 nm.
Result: 8.01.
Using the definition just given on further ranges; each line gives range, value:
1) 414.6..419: 14.08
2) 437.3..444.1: 13.95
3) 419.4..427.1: 11.67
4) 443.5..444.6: 14.72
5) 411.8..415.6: 13.7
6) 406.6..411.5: 8.297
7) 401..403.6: 14.13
